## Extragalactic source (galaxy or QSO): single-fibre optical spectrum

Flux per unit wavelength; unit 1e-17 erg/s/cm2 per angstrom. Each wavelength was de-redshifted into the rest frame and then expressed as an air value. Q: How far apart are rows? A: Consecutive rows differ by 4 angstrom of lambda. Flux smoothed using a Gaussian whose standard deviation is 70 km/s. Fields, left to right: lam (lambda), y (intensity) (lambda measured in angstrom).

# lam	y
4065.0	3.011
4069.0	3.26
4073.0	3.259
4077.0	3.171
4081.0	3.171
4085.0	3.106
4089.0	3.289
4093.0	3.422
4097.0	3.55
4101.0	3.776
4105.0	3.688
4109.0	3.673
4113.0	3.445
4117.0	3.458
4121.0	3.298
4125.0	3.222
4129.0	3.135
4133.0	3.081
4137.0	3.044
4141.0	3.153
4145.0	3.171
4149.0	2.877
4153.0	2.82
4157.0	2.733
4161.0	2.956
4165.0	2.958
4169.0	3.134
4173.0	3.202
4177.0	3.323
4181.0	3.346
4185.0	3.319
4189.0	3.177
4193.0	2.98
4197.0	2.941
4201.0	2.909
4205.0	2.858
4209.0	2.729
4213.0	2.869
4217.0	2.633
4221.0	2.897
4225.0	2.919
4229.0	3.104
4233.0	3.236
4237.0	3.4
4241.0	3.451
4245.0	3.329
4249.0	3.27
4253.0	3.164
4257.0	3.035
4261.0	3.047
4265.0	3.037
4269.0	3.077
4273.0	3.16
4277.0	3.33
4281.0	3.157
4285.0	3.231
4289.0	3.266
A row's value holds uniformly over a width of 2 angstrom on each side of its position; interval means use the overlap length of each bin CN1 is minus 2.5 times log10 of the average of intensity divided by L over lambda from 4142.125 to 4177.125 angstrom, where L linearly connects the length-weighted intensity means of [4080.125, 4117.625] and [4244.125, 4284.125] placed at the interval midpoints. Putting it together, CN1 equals 0.118 mag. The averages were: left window 3.47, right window 3.16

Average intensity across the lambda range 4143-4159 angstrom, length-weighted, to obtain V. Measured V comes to 2.9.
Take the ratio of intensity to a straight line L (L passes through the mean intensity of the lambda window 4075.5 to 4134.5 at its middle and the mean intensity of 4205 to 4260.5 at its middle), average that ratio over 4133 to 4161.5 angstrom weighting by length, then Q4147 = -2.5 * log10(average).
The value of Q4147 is 0.104 mag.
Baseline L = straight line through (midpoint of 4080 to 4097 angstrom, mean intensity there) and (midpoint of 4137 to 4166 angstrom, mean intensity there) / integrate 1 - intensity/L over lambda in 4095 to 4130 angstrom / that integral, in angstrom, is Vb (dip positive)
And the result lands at -3.5 angstrom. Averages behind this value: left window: 3.29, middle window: 3.48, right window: 2.96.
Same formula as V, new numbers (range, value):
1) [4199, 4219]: 2.8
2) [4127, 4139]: 3.09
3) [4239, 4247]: 3.39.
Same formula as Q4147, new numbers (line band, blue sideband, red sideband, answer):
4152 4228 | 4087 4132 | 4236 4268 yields 0.11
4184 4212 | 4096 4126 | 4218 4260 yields 0.11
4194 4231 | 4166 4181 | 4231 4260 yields 0.13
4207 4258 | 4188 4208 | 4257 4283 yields -0.02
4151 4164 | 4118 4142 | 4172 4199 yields 0.12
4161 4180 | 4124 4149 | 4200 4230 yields -0.05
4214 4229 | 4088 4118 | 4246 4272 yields 0.13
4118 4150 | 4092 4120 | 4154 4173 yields 0.05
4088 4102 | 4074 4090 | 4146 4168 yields -0.12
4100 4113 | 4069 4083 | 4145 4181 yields -0.17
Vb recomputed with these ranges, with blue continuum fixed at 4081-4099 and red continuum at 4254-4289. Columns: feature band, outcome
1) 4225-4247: -0.63 angstrom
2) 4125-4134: 0.40 angstrom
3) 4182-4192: -0.01 angstrom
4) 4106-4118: -0.89 angstrom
